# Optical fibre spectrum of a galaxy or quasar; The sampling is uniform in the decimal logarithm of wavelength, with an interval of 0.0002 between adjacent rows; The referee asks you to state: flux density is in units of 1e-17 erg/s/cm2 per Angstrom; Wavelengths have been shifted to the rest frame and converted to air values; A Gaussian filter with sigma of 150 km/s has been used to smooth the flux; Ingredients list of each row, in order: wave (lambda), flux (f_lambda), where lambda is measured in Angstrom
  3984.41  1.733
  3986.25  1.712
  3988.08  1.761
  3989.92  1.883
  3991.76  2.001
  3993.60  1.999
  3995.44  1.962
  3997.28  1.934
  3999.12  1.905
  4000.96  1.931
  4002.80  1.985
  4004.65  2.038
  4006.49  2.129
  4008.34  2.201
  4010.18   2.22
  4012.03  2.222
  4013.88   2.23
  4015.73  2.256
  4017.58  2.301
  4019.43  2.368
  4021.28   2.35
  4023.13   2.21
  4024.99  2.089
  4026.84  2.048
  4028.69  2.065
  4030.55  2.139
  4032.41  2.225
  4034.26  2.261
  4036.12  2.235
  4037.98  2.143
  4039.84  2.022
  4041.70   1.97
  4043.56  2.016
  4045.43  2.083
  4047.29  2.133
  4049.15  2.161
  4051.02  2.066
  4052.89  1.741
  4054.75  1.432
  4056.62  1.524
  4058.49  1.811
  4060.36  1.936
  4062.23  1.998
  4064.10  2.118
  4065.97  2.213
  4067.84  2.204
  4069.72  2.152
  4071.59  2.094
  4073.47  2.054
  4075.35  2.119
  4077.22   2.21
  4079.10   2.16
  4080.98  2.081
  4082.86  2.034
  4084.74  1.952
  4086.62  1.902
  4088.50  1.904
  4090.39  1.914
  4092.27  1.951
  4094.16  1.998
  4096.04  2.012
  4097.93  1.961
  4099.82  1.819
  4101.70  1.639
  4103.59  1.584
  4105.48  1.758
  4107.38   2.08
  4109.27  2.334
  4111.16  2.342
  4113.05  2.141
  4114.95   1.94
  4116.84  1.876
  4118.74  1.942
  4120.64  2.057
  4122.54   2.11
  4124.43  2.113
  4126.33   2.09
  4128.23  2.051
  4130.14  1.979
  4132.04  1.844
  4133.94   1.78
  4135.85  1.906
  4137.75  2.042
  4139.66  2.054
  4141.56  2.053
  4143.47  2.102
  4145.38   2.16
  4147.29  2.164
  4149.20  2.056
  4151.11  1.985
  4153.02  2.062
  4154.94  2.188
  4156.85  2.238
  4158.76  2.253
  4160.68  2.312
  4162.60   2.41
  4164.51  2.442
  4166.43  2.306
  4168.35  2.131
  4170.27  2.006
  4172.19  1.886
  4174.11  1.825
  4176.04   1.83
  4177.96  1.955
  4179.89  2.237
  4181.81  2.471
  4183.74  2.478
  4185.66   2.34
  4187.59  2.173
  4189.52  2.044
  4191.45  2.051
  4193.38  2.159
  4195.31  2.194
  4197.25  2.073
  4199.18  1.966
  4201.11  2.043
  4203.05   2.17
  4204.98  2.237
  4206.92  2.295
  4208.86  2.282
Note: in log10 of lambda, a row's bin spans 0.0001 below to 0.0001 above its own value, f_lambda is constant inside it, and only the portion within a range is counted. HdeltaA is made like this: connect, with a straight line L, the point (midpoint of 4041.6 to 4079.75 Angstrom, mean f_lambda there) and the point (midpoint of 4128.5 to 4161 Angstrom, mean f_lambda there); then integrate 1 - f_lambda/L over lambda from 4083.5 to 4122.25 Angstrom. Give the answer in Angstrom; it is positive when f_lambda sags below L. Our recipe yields 1.5 Angstrom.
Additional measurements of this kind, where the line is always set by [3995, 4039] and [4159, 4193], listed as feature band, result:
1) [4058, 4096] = 2.0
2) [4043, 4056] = 1.3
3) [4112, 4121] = 0.7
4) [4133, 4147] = 0.9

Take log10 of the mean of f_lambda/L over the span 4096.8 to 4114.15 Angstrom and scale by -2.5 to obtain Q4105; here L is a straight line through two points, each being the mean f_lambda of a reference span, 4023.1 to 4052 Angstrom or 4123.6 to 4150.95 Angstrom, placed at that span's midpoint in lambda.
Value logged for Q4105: 0.05 mag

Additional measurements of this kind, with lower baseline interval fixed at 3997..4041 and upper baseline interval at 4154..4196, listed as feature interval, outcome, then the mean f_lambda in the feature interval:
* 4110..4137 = 0.08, 2.02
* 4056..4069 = 0.09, 1.99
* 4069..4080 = 0.01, 2.13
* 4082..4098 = 0.11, 1.96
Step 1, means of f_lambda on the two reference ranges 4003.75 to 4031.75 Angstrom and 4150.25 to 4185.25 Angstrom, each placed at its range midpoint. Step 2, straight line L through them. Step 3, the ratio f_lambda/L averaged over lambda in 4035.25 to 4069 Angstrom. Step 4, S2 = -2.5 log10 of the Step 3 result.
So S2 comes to 0.10 mag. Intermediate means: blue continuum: 2.19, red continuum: 2.17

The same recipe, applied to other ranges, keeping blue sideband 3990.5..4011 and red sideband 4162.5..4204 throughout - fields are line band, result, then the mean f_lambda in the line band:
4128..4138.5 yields 0.10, 1.92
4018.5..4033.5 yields -0.08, 2.19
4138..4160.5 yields 0.00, 2.12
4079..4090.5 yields 0.05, 1.99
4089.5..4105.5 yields 0.13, 1.85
